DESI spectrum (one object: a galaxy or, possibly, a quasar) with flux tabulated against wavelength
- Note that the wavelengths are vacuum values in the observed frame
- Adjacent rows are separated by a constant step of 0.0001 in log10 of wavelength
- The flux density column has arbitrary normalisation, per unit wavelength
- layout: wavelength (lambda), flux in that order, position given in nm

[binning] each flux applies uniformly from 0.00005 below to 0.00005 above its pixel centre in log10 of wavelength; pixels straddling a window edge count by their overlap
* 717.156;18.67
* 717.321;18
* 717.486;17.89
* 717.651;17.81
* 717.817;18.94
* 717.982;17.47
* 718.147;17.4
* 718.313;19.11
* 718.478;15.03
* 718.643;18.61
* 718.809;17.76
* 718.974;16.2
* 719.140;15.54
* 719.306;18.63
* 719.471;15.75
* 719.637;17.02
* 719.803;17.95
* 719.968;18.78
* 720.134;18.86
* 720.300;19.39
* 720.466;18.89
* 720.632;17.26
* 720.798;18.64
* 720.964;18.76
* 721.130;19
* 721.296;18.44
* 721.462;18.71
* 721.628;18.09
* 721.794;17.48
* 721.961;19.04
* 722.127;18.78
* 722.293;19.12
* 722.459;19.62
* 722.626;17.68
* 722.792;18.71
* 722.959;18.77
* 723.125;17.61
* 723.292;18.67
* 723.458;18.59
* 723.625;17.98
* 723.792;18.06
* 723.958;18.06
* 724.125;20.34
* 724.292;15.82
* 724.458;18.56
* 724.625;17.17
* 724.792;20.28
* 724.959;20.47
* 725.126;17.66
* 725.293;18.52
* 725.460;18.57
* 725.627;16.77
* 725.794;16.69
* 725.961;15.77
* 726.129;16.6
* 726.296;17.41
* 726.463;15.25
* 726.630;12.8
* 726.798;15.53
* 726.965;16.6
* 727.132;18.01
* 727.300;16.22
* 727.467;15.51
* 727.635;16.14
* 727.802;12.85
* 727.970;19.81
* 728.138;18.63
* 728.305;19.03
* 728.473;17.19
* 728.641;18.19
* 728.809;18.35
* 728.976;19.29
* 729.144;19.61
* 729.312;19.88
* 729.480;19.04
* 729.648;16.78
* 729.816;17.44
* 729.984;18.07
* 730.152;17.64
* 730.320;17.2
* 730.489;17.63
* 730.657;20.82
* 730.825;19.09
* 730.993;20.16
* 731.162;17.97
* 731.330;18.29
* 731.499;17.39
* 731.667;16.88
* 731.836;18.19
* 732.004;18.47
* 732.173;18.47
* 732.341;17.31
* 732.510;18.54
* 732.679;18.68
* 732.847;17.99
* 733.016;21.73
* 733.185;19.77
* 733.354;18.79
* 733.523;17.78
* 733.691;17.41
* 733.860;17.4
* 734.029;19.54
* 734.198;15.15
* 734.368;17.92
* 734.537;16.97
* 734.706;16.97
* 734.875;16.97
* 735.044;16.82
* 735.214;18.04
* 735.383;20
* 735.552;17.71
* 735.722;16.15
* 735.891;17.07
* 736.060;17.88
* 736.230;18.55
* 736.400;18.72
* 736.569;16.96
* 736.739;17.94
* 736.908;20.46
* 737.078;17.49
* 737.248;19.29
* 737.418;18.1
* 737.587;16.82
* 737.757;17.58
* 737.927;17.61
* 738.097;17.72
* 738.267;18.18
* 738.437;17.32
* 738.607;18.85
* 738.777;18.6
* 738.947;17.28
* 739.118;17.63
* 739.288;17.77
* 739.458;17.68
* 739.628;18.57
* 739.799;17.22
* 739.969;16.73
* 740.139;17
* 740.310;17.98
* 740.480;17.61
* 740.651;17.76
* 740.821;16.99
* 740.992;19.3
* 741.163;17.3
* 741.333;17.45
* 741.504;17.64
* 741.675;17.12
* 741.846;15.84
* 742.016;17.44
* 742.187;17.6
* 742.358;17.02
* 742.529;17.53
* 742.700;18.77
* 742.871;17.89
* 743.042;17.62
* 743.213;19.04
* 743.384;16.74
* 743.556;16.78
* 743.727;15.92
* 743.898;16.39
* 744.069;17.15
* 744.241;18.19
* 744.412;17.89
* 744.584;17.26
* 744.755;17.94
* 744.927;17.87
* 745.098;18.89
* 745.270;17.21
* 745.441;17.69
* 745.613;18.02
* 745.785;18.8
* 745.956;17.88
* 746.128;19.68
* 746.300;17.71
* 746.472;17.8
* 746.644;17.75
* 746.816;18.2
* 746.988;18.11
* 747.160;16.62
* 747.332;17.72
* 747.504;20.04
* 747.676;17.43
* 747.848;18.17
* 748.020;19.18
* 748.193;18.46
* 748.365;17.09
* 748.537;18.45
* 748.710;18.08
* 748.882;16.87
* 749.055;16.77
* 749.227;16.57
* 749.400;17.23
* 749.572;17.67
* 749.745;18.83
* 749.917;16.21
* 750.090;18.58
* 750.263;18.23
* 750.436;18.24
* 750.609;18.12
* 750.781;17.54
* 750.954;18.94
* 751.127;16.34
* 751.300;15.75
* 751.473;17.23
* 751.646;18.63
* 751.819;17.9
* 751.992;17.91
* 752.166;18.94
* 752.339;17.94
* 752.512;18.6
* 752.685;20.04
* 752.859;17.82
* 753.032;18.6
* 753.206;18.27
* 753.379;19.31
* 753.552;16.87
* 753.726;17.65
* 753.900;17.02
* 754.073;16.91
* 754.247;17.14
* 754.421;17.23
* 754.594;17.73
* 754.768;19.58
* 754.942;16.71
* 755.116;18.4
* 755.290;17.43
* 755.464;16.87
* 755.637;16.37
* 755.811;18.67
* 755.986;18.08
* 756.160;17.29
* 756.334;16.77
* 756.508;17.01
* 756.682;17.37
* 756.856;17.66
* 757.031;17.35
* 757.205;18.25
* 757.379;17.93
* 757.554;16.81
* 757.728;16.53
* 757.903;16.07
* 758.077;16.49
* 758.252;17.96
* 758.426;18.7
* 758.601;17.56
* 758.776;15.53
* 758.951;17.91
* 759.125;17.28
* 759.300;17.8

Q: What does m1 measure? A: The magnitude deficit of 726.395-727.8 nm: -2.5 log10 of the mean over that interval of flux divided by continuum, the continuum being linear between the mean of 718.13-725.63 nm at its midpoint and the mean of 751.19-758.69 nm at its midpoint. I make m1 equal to 0.16 mag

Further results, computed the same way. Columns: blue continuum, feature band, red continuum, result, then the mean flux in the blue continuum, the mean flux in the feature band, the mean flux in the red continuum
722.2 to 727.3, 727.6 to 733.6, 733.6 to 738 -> -0.04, 17.7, 18.3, 17.8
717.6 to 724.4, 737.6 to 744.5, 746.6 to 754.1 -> 0.02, 18.1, 17.6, 17.9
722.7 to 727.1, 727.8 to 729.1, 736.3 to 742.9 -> -0.04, 17.6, 18.3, 17.8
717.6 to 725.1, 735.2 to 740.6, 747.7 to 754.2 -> 0.01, 18.2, 17.9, 17.9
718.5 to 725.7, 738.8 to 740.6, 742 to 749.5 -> 0.02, 18.2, 17.6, 17.8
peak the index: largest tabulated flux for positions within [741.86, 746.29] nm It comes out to 19.68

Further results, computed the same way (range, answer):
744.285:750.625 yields 20.04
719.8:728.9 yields 20.47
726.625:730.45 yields 19.88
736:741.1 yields 20.46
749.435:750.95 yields 18.83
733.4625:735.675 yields 20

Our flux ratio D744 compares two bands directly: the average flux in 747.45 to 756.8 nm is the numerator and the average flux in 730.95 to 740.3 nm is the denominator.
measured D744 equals 1.0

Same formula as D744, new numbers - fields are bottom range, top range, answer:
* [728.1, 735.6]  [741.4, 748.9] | 0.97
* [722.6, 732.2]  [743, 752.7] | 1.00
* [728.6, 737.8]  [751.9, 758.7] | 0.97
